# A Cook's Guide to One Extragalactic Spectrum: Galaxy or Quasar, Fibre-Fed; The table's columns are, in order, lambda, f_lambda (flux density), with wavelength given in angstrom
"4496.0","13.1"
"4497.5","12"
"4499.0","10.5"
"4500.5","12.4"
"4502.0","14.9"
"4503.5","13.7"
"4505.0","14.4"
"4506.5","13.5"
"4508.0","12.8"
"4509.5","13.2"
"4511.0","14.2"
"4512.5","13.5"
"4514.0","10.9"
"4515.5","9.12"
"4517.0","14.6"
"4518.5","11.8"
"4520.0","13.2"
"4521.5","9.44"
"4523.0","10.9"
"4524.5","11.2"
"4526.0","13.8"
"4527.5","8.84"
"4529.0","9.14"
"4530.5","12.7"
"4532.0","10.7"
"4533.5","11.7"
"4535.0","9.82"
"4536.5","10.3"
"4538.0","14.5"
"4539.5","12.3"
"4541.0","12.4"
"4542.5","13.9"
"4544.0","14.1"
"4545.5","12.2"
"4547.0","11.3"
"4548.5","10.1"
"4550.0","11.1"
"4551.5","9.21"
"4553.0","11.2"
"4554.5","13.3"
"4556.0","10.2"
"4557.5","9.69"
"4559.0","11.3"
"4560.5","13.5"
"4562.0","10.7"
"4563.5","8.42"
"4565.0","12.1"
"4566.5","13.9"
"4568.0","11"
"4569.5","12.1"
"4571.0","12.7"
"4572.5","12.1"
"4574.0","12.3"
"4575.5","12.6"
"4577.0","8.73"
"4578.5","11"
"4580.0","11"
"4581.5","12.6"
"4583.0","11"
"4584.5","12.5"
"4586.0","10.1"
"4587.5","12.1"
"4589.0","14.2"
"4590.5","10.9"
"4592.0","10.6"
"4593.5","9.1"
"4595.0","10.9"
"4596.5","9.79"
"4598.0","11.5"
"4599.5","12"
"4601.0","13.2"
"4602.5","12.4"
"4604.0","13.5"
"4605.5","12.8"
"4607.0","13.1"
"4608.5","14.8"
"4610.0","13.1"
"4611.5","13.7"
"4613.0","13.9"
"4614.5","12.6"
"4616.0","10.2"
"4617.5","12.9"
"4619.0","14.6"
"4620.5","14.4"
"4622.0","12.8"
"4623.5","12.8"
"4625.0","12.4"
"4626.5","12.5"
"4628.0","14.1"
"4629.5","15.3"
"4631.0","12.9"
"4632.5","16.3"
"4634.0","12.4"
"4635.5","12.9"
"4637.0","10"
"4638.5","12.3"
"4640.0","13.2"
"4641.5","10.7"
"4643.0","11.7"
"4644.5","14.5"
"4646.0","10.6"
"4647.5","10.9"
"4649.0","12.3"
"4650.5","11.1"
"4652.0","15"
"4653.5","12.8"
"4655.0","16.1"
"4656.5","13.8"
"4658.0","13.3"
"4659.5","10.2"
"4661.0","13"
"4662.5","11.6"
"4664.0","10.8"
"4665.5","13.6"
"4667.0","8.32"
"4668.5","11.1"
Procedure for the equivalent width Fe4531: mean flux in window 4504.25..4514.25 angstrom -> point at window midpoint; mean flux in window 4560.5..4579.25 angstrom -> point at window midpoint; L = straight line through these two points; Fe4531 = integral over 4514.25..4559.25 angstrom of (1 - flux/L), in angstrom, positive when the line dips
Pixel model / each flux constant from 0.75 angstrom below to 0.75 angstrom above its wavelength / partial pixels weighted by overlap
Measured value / 3.8 angstrom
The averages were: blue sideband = 13.3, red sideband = 11.6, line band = 11.5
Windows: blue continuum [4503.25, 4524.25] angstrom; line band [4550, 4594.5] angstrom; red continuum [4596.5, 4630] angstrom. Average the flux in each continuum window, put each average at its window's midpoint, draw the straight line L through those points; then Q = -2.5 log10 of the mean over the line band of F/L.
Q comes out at 0.13 mag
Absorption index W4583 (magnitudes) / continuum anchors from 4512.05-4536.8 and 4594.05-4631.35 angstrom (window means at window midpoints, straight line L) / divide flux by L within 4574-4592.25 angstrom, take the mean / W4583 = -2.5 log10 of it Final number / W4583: 0.08 mag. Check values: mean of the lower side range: 11.3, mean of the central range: 11.5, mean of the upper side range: 12.9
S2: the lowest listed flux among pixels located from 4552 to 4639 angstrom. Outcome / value 8.42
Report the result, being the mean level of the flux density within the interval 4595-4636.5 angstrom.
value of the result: 13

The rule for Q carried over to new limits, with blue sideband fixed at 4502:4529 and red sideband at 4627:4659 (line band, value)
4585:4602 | 0.12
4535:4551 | 0.03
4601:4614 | -0.05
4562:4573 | 0.08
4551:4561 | 0.12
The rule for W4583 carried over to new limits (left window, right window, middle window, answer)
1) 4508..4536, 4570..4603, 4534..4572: -0.01 mag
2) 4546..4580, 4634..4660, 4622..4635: -0.11 mag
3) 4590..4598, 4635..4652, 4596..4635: -0.18 mag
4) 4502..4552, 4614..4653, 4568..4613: 0.04 mag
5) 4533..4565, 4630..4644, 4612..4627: -0.05 mag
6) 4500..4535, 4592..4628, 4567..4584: 0.07 mag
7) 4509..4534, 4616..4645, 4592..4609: 0.06 mag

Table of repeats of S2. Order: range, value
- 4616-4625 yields 10.2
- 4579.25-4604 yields 9.1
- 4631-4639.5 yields 10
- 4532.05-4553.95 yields 9.21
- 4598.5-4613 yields 12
